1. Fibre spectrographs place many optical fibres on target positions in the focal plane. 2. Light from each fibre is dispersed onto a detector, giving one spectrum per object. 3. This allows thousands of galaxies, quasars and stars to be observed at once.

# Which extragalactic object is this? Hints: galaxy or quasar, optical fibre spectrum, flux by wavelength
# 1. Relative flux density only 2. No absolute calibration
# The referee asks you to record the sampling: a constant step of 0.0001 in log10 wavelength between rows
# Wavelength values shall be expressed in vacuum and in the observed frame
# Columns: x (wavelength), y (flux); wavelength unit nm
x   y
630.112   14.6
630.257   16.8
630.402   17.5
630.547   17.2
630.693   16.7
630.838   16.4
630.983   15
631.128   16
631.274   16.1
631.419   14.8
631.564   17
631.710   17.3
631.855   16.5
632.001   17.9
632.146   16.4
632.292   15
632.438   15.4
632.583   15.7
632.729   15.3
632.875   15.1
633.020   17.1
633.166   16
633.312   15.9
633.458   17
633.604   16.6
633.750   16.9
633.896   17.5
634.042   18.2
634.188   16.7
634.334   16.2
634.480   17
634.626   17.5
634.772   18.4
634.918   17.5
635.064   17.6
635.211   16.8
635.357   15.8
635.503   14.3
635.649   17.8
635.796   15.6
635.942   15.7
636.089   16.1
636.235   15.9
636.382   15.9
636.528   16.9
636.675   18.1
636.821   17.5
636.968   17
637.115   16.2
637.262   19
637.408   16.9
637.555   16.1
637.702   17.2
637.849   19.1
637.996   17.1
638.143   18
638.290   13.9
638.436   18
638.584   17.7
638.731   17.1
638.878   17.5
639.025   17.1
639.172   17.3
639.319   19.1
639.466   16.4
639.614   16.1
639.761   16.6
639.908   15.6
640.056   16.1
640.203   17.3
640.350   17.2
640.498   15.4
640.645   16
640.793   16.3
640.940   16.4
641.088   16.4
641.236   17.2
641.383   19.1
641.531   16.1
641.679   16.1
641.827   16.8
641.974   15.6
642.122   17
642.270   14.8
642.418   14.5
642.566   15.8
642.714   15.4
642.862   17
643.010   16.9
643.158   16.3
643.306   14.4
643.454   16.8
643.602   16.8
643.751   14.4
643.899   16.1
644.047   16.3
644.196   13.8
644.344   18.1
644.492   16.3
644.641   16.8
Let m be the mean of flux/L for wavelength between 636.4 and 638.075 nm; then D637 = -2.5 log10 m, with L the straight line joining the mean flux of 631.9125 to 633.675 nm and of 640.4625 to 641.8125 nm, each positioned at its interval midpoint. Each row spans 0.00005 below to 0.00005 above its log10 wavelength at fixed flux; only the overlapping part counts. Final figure -0.06 mag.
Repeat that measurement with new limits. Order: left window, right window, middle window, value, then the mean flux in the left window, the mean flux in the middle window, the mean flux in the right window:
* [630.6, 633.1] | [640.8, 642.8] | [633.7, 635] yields -0.08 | 16.1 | 17.3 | 16.3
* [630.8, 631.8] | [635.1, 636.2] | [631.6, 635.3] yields -0.04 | 16.1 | 16.7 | 16.1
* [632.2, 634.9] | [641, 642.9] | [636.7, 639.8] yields -0.05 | 16.5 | 17.2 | 16.3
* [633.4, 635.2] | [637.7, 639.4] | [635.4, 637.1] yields 0.06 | 17.2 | 16.4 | 17.4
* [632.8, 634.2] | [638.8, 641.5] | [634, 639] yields -0.01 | 16.7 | 16.9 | 16.8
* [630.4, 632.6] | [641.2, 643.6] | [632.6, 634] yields -0.01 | 16.3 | 16.4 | 16.2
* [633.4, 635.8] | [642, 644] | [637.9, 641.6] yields -0.04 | 16.9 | 16.9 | 15.9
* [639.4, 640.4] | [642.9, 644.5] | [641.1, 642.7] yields 0.00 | 16.5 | 16.3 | 16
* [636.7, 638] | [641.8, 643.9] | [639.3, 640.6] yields 0.01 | 17.4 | 16.5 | 15.9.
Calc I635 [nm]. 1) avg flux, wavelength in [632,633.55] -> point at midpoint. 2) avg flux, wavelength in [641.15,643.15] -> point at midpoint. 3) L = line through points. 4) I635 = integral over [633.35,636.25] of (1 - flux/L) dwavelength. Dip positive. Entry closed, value -0.13 nm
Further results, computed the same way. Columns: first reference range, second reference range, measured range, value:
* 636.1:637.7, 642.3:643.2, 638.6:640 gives -0.04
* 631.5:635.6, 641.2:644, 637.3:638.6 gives -0.06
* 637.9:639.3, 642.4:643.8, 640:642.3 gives -0.01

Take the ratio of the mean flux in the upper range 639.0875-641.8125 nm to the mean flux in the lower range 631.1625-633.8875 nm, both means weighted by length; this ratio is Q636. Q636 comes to 1.0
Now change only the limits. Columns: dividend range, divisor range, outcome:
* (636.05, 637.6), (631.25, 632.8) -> 1.05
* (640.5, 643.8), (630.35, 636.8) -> 0.98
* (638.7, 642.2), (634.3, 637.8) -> 1.00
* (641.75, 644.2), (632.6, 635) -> 0.95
